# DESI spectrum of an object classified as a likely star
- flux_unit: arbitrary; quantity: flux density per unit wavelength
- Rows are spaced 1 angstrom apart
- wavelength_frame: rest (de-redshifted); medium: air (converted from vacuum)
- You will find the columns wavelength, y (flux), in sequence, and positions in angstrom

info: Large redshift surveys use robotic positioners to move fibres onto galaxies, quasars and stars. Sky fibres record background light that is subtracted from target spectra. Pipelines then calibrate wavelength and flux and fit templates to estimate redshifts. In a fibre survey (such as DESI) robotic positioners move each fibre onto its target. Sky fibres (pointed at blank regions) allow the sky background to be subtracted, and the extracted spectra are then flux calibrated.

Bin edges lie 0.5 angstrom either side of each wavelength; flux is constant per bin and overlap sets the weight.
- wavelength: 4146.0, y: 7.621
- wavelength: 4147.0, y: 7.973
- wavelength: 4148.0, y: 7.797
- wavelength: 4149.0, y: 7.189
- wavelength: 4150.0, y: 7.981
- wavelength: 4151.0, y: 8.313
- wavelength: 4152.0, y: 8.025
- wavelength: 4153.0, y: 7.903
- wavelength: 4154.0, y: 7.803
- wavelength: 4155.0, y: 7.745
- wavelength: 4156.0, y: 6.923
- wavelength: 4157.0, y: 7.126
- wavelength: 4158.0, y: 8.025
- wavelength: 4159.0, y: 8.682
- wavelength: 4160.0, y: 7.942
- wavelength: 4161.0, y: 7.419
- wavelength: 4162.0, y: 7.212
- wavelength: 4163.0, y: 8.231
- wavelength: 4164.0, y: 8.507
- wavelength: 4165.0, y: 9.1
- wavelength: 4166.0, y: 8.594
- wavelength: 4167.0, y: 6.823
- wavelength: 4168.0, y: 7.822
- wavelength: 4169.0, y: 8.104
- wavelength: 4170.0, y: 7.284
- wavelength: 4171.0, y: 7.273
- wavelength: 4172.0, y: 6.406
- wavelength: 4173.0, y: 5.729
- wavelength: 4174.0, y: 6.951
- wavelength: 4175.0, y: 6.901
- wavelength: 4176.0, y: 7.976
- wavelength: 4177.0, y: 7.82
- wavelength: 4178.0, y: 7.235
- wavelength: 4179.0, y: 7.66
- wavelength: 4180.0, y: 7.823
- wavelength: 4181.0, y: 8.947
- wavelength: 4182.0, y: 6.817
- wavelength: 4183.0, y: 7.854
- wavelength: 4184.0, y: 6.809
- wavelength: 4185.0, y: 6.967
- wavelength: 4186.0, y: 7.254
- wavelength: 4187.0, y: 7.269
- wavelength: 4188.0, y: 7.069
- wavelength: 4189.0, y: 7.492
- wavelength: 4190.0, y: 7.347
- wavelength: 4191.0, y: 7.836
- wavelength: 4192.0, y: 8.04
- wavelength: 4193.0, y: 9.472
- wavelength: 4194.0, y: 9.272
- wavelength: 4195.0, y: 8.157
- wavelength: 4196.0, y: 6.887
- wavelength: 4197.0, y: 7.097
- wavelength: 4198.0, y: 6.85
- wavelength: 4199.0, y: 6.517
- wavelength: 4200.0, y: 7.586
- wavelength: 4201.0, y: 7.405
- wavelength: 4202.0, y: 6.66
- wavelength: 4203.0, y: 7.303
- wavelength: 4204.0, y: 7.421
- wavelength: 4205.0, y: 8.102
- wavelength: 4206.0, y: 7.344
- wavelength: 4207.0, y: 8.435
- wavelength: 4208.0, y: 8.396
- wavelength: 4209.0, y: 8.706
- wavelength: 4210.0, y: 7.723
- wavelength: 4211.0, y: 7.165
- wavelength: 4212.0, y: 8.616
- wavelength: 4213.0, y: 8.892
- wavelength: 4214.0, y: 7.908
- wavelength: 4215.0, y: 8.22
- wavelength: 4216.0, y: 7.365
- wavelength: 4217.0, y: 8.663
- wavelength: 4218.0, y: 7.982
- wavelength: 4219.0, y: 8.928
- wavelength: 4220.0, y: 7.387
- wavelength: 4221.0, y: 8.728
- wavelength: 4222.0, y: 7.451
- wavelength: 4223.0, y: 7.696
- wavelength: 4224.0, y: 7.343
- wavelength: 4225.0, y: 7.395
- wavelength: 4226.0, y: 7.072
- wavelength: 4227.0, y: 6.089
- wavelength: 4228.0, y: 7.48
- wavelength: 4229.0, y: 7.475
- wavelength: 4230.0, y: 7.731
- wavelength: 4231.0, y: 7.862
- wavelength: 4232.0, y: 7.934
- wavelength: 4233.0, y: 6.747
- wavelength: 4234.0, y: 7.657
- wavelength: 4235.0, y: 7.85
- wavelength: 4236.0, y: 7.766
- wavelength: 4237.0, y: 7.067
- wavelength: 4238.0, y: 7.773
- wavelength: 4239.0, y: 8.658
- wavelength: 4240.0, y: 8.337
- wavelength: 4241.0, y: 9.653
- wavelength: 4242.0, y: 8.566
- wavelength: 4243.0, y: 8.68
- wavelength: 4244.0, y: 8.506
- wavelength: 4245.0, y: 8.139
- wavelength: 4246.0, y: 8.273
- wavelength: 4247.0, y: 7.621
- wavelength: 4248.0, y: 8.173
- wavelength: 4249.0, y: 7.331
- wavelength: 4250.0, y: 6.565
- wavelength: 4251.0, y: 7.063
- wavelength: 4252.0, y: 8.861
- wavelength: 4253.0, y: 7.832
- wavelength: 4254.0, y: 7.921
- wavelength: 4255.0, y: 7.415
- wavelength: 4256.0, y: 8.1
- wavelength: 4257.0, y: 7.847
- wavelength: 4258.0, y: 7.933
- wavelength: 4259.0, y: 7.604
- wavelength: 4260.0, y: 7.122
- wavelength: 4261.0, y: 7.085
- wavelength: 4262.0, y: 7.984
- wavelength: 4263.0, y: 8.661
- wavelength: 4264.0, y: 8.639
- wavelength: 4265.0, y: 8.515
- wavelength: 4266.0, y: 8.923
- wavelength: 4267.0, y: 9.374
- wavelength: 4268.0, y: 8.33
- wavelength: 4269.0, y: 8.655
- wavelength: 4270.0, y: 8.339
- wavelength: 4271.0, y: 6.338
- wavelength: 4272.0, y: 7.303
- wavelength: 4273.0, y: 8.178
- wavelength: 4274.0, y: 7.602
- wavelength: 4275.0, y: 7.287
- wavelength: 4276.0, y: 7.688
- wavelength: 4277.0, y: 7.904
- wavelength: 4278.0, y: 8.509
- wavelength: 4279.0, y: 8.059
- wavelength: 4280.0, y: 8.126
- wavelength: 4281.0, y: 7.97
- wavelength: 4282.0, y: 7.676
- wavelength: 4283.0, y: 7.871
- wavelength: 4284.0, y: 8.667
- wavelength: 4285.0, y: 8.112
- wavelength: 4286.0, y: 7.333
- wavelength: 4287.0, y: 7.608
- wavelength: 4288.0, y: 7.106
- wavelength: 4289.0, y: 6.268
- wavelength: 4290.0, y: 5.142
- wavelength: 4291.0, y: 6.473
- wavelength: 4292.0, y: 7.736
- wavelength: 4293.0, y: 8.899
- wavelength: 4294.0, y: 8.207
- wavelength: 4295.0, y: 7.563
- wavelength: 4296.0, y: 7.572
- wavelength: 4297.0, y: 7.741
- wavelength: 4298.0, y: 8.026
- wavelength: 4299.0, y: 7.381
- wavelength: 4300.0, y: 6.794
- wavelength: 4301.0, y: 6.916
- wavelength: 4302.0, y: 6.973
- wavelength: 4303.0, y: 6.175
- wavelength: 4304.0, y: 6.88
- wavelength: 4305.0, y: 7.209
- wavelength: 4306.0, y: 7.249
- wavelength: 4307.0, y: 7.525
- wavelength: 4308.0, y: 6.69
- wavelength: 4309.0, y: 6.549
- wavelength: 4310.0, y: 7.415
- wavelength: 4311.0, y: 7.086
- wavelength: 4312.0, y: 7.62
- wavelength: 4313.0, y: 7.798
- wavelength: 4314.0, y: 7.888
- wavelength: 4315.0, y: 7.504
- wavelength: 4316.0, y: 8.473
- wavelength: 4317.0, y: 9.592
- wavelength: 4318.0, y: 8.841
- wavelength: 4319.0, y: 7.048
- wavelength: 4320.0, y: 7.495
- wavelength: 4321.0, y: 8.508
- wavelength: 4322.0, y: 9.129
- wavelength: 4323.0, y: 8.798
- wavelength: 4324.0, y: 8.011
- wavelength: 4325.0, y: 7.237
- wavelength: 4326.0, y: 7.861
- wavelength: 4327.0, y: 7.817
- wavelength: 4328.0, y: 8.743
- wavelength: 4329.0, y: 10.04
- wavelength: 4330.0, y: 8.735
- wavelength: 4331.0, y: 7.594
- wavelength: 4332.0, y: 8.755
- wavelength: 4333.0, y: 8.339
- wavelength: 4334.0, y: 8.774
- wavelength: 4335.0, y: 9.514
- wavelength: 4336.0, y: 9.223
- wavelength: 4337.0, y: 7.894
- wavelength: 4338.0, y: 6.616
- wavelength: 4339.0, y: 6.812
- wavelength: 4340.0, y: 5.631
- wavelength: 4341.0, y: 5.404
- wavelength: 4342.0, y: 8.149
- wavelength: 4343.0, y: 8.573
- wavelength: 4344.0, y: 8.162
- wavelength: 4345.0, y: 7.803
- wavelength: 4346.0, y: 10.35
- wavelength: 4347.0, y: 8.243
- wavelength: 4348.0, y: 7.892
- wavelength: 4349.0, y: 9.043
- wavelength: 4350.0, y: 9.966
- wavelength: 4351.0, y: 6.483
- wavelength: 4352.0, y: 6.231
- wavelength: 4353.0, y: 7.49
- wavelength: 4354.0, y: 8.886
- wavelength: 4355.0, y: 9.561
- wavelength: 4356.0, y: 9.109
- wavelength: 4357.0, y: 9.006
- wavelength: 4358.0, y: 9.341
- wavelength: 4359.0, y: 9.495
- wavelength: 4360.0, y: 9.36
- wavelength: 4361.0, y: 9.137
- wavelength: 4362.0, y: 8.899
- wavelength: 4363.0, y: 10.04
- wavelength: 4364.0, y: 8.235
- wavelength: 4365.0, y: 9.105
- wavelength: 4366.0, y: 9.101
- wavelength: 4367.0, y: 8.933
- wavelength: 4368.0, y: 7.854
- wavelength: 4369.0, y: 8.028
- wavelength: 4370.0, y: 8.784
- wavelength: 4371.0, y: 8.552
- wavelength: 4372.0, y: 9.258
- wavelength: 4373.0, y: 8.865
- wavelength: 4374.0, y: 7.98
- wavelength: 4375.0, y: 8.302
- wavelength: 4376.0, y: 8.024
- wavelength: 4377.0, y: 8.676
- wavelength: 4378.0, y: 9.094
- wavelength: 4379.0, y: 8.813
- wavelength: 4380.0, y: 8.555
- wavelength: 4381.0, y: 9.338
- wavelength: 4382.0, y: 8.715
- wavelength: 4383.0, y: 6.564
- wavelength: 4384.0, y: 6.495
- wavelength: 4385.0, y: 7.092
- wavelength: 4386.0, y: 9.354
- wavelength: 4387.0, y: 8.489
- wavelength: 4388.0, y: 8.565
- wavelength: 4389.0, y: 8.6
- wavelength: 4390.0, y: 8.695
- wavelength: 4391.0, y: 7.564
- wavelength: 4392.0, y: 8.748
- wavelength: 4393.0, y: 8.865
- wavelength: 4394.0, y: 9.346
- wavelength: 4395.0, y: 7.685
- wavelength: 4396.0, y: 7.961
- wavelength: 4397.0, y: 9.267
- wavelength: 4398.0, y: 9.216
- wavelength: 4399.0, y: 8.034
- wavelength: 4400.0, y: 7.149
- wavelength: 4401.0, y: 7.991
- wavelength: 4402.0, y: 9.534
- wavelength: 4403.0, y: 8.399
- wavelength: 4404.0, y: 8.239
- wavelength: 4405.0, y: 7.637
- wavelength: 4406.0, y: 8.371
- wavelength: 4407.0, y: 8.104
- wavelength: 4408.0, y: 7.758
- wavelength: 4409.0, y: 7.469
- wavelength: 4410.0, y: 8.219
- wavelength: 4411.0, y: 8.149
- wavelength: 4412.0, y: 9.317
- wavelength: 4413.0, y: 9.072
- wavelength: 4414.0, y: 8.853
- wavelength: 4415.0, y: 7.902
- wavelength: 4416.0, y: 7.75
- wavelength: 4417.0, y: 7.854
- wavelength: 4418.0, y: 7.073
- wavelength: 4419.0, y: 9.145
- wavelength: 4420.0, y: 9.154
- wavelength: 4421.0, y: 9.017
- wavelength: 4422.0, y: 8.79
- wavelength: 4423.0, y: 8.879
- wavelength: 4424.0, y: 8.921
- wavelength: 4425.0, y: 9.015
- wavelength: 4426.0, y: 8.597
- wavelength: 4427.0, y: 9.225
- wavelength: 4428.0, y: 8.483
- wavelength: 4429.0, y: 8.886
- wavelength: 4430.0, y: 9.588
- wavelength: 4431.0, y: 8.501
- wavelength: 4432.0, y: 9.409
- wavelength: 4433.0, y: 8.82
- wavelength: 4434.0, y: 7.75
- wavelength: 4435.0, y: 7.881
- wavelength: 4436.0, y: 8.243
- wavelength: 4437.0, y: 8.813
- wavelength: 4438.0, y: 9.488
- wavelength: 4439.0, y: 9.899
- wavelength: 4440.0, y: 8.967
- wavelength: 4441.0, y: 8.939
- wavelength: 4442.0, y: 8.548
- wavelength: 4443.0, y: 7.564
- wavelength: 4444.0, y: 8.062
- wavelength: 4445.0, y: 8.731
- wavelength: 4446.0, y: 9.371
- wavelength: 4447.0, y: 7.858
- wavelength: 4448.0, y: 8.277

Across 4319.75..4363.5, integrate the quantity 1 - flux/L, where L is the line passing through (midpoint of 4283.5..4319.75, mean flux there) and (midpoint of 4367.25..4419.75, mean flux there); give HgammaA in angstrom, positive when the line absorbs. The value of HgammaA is -3.0 angstrom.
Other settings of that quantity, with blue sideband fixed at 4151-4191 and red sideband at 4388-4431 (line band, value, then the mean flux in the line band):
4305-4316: 0.99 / 7.38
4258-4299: 0.94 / 7.8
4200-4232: -0.11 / 7.77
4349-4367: -1.11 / 8.8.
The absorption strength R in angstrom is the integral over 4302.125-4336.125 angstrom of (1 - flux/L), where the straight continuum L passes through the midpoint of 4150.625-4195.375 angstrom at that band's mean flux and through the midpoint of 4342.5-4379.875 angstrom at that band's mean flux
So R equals 1.9 angstrom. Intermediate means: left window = 7.68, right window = 8.67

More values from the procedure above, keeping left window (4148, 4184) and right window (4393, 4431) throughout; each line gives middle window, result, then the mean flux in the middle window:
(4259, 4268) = -0.3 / 8.25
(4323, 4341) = 0.4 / 8.04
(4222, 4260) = 0.7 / 7.77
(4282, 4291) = 0.9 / 7.24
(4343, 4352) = -0.1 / 8.37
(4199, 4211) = 0.2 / 7.66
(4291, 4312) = 2.1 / 7.32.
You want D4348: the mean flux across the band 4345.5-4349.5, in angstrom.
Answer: 8.88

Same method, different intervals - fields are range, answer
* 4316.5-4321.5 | 8.3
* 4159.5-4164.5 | 7.86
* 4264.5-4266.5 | 8.72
